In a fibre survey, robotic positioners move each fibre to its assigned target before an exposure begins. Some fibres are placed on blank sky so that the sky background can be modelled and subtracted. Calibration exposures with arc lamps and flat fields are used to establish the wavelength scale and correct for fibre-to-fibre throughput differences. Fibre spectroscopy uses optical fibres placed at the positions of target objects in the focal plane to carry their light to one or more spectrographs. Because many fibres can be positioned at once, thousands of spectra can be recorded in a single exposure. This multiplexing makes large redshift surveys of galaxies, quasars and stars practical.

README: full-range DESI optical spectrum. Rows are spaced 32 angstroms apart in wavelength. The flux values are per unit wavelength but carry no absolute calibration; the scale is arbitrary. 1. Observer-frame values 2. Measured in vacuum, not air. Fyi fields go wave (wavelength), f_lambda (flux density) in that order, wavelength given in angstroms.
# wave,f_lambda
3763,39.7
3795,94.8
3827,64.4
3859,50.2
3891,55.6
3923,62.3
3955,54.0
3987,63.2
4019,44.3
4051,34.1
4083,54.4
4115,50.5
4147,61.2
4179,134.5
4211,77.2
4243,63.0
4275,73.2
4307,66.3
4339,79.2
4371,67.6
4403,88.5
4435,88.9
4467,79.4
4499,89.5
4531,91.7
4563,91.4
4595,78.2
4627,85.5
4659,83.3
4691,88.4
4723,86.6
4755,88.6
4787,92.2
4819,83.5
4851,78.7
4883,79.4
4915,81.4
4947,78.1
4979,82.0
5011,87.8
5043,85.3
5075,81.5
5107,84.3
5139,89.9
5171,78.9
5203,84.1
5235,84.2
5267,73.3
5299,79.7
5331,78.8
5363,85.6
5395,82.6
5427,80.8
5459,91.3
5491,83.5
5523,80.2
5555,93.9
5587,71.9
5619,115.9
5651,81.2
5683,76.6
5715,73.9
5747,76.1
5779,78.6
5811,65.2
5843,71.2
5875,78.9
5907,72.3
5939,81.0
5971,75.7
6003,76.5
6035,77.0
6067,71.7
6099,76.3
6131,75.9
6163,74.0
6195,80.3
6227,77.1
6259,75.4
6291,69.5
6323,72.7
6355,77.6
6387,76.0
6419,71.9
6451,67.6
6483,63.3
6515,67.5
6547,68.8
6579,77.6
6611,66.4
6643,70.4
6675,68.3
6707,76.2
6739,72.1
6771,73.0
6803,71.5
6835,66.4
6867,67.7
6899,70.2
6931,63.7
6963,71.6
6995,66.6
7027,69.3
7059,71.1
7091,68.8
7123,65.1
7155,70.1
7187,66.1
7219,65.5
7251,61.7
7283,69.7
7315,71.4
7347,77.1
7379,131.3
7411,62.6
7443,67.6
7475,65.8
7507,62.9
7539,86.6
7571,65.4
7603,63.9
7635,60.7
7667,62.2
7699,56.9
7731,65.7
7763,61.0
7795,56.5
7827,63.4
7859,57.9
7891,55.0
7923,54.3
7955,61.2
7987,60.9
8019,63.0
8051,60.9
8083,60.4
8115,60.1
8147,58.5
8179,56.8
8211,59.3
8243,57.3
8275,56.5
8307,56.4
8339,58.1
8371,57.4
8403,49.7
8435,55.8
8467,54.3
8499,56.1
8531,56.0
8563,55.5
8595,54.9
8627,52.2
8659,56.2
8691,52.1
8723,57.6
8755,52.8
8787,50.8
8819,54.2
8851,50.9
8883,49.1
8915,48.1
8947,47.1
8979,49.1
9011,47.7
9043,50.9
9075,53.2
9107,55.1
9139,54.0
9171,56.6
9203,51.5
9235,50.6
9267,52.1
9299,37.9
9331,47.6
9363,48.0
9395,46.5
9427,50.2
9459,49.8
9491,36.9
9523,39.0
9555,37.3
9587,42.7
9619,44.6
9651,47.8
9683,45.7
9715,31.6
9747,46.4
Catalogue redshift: 0.12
